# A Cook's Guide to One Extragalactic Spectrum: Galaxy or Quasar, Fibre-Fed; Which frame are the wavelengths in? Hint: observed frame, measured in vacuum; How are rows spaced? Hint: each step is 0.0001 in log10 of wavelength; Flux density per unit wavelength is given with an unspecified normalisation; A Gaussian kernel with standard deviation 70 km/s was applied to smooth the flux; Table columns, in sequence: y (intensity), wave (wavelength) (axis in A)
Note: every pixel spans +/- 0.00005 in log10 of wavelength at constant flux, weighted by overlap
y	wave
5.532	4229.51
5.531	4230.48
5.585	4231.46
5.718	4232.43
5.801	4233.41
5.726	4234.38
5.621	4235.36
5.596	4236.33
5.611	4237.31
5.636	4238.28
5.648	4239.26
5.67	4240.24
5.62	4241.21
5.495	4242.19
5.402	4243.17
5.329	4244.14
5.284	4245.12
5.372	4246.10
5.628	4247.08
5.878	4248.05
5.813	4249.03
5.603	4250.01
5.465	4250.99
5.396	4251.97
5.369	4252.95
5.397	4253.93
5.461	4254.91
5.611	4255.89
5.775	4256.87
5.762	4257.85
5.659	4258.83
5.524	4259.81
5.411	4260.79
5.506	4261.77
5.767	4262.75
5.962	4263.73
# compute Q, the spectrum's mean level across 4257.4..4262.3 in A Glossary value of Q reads 5.58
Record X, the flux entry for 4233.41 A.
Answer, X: 5.801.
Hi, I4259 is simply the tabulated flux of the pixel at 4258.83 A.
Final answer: 5.659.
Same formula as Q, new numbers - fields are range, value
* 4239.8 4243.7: 5.55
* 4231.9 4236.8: 5.7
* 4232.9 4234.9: 5.75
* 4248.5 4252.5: 5.56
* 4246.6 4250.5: 5.74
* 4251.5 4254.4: 5.38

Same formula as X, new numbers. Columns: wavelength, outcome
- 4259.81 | 5.524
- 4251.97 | 5.396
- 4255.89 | 5.611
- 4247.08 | 5.628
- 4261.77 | 5.506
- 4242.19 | 5.495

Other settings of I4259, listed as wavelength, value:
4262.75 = 5.767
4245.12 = 5.284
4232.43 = 5.718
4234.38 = 5.726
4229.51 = 5.532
